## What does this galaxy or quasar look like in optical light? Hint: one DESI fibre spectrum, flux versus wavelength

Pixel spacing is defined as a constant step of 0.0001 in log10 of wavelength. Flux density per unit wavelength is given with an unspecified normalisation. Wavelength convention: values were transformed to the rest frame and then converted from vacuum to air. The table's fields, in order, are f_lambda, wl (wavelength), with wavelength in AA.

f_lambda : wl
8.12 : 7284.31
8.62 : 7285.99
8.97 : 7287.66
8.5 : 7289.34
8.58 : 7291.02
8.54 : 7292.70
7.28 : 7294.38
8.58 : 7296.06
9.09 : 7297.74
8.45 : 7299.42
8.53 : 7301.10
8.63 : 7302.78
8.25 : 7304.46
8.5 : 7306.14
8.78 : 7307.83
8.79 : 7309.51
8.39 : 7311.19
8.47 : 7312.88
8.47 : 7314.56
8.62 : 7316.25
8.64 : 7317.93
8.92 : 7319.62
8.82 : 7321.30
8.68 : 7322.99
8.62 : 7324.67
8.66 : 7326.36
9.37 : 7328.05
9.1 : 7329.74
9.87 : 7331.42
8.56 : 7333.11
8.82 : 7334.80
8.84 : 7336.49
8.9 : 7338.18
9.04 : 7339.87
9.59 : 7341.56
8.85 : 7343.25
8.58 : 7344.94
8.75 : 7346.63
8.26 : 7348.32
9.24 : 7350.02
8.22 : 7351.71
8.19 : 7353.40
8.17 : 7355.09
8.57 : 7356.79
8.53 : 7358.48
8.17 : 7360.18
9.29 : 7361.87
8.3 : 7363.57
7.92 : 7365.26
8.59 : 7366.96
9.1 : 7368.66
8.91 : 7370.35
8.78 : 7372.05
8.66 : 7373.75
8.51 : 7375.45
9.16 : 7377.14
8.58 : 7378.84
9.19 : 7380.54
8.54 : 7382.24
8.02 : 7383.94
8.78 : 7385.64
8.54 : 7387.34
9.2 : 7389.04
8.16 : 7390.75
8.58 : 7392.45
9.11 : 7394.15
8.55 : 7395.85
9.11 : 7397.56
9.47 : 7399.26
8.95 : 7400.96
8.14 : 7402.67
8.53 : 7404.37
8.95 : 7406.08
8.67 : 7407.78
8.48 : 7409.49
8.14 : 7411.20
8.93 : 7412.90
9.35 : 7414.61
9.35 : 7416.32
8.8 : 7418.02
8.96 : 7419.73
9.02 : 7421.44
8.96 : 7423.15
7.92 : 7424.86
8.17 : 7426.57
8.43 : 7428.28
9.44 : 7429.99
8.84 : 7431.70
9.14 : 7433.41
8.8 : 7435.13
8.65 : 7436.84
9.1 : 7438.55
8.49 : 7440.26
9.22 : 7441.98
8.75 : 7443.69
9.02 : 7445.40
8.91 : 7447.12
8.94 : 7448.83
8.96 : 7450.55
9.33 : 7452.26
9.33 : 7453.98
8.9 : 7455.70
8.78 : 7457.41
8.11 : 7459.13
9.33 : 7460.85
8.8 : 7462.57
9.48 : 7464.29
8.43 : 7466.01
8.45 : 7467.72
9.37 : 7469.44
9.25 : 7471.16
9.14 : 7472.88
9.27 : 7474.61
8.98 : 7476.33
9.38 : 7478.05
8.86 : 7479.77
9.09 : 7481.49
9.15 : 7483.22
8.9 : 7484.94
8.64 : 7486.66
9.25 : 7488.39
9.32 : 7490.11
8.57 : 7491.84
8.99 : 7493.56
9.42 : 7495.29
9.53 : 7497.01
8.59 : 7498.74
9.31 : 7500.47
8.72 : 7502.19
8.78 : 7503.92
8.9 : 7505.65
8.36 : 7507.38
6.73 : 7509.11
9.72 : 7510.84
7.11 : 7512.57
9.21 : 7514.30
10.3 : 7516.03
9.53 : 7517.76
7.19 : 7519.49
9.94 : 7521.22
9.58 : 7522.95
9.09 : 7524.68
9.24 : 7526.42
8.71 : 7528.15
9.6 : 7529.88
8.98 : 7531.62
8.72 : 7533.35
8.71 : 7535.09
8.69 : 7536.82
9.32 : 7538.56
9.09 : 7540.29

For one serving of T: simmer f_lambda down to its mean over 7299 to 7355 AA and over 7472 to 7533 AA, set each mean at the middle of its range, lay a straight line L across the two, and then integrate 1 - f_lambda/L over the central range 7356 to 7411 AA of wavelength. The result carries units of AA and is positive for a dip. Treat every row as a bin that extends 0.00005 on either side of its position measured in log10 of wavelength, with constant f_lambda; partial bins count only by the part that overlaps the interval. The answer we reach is 0.8 AA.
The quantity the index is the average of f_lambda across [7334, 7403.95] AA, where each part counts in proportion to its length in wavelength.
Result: 8.7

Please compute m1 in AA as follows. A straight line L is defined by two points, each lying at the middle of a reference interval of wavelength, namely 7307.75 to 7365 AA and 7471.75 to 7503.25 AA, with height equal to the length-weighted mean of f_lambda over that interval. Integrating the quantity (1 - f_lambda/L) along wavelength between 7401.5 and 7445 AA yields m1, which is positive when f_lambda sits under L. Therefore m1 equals 0.7 AA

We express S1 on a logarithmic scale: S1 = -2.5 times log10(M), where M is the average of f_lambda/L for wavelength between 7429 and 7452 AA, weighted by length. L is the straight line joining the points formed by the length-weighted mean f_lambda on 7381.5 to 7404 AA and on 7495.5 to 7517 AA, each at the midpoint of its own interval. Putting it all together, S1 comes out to -0.03 mag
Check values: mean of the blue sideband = 8.7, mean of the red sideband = 8.79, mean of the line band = 8.95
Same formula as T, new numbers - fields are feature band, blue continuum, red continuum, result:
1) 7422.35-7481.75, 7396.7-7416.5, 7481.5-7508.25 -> -0.1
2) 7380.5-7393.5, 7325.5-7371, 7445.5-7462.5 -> 0.3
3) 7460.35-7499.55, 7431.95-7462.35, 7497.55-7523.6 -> -0.8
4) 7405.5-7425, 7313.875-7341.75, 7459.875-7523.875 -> 0.2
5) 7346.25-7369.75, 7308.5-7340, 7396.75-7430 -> 0.7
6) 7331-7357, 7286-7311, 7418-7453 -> -0.4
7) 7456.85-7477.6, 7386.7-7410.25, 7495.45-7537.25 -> -0.3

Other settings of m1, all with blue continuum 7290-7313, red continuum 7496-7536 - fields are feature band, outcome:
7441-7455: -0.5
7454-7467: -0.1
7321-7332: -0.6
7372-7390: -0.2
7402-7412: 0.2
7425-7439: 0.0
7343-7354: 0.0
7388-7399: -0.2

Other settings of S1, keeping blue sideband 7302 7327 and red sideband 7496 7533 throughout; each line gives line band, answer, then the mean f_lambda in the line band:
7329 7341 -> -0.05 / 9.03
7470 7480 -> -0.04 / 9.17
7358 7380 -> 0.00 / 8.66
